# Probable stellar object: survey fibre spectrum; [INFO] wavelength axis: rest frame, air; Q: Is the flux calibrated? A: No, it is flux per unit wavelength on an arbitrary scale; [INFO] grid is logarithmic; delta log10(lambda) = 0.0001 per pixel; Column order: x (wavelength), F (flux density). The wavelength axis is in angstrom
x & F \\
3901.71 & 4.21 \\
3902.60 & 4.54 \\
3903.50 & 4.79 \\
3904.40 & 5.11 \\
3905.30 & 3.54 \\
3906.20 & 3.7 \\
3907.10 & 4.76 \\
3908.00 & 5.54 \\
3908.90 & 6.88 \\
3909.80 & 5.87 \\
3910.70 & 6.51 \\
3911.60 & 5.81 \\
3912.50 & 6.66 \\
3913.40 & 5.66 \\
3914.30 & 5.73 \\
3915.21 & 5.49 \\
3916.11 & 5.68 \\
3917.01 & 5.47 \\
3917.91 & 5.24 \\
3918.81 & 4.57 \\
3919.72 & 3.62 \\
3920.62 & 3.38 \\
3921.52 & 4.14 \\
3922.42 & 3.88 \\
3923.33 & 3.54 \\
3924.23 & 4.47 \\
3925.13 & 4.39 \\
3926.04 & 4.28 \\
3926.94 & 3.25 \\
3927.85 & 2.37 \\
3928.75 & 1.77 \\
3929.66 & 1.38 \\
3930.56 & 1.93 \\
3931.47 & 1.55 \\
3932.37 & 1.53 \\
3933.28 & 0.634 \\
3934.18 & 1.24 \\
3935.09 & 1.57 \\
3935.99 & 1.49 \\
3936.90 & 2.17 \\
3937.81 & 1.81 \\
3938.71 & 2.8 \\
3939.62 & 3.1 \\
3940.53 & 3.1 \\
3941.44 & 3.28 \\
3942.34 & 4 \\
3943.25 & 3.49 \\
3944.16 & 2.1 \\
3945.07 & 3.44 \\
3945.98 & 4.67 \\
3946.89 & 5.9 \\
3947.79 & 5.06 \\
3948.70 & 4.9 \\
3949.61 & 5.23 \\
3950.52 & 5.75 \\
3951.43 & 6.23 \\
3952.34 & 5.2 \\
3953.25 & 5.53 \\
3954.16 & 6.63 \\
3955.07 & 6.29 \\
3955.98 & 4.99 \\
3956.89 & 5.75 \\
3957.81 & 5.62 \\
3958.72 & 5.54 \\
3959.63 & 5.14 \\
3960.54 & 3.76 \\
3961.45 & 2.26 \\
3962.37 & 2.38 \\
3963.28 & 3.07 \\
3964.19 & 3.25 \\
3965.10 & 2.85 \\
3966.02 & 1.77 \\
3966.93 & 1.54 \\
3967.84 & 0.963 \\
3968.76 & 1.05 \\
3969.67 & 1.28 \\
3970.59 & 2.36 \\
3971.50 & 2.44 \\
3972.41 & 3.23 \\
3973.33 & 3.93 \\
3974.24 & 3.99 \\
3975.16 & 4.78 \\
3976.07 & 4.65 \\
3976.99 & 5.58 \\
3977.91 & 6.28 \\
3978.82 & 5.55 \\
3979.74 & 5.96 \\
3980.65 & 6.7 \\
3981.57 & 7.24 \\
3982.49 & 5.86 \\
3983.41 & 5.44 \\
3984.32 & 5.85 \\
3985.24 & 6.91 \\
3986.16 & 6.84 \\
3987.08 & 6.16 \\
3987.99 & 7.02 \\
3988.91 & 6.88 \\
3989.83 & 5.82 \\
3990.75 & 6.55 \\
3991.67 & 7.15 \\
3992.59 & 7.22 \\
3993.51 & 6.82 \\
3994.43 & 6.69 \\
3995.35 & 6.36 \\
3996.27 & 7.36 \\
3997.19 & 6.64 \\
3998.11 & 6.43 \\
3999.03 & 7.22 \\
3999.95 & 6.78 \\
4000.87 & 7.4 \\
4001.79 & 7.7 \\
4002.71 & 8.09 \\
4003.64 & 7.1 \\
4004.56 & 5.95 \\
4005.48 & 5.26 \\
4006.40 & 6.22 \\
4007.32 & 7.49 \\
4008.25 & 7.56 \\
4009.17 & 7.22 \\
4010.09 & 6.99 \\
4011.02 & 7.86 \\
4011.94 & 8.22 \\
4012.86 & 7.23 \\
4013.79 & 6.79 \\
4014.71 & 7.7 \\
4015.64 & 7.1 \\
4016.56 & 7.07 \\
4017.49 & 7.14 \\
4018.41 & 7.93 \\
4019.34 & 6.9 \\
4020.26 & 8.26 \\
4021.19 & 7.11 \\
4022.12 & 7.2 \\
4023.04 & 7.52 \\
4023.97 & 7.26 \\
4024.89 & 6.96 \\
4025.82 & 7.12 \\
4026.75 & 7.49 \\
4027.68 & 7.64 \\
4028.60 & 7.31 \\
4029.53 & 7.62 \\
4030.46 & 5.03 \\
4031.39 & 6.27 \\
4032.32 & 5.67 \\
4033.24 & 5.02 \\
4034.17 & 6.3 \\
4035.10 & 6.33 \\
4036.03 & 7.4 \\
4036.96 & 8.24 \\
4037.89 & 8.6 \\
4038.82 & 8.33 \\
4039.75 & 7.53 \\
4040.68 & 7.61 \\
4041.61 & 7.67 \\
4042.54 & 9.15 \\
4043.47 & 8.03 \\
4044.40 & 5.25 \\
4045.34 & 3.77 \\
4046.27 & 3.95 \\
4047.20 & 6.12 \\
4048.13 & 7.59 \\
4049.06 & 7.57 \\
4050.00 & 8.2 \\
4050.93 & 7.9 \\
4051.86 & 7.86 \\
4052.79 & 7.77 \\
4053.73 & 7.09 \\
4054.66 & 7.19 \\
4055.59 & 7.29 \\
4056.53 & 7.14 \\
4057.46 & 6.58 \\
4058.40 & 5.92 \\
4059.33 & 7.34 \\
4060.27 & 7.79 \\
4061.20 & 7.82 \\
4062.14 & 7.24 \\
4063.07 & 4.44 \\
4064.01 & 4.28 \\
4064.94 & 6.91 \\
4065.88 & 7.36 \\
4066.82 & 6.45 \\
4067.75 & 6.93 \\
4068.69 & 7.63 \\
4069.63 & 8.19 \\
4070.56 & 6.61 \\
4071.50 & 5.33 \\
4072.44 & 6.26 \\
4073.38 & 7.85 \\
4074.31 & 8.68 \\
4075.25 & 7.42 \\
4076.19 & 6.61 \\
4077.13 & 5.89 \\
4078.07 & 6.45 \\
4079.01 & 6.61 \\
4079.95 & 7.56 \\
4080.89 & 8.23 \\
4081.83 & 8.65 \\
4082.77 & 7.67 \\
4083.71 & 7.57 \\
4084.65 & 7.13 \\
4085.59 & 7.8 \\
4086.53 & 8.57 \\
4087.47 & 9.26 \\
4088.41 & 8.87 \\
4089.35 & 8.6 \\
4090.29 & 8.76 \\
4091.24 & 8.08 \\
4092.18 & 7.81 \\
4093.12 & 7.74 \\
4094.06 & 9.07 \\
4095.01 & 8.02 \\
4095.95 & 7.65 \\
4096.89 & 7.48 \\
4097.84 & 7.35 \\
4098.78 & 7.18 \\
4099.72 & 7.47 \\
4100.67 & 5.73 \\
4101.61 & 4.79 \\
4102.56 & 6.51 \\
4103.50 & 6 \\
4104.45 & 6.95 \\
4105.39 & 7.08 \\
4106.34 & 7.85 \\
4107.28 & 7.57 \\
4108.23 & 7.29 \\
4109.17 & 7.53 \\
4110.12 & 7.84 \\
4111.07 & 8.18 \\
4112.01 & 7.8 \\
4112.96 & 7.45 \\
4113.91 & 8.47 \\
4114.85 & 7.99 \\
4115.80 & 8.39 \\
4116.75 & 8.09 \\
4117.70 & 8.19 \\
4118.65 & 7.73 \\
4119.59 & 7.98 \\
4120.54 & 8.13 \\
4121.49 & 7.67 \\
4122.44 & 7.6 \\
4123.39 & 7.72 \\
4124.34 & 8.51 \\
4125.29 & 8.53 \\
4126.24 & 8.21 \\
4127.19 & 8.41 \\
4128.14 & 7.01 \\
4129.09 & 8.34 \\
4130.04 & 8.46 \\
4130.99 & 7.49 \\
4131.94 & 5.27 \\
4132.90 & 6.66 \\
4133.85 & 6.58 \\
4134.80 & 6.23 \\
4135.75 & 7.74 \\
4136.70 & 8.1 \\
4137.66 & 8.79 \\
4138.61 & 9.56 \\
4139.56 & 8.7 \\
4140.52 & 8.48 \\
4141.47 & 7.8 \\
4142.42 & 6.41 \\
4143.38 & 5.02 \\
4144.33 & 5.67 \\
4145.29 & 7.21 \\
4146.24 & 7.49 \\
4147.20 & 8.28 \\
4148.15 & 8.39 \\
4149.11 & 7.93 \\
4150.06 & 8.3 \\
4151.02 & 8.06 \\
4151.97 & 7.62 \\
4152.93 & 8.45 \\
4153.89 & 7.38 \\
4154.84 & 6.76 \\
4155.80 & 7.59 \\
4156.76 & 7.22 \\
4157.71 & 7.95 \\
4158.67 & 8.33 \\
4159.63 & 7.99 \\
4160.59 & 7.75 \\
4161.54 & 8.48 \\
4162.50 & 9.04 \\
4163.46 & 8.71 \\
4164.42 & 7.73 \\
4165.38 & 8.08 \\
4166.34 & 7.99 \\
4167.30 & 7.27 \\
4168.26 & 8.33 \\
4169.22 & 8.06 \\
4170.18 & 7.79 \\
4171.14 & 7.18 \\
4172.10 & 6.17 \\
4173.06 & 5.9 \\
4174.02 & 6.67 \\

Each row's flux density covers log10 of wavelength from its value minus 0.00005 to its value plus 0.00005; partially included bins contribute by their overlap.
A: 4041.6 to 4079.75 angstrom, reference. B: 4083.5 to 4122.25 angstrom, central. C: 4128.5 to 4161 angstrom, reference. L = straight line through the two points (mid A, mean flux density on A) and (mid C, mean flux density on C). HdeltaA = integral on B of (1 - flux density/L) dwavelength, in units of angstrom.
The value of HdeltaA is -2.5 angstrom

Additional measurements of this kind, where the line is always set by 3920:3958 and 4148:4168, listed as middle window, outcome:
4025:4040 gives -4.1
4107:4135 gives -2.0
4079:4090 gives -2.7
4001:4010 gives -3.7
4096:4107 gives 0.0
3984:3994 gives -4.4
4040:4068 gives -4.6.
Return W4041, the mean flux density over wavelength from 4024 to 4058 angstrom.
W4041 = 7.02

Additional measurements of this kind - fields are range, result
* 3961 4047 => 6.11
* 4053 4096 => 7.36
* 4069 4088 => 7.42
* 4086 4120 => 7.7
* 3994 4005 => 6.98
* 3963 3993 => 4.74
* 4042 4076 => 6.91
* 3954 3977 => 3.58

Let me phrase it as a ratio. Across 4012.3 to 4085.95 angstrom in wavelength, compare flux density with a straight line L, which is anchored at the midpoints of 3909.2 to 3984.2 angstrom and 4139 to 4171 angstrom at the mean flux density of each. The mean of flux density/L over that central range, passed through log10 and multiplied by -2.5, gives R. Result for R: -0.208 mag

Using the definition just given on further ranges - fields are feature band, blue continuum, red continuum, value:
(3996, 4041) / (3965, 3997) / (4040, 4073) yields -0.19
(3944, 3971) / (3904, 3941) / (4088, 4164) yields 0.10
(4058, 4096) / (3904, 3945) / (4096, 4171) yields -0.12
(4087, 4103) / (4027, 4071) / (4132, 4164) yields -0.06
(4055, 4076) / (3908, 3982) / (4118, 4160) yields -0.10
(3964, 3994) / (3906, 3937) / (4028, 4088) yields 0.09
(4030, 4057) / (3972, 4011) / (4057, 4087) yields -0.02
